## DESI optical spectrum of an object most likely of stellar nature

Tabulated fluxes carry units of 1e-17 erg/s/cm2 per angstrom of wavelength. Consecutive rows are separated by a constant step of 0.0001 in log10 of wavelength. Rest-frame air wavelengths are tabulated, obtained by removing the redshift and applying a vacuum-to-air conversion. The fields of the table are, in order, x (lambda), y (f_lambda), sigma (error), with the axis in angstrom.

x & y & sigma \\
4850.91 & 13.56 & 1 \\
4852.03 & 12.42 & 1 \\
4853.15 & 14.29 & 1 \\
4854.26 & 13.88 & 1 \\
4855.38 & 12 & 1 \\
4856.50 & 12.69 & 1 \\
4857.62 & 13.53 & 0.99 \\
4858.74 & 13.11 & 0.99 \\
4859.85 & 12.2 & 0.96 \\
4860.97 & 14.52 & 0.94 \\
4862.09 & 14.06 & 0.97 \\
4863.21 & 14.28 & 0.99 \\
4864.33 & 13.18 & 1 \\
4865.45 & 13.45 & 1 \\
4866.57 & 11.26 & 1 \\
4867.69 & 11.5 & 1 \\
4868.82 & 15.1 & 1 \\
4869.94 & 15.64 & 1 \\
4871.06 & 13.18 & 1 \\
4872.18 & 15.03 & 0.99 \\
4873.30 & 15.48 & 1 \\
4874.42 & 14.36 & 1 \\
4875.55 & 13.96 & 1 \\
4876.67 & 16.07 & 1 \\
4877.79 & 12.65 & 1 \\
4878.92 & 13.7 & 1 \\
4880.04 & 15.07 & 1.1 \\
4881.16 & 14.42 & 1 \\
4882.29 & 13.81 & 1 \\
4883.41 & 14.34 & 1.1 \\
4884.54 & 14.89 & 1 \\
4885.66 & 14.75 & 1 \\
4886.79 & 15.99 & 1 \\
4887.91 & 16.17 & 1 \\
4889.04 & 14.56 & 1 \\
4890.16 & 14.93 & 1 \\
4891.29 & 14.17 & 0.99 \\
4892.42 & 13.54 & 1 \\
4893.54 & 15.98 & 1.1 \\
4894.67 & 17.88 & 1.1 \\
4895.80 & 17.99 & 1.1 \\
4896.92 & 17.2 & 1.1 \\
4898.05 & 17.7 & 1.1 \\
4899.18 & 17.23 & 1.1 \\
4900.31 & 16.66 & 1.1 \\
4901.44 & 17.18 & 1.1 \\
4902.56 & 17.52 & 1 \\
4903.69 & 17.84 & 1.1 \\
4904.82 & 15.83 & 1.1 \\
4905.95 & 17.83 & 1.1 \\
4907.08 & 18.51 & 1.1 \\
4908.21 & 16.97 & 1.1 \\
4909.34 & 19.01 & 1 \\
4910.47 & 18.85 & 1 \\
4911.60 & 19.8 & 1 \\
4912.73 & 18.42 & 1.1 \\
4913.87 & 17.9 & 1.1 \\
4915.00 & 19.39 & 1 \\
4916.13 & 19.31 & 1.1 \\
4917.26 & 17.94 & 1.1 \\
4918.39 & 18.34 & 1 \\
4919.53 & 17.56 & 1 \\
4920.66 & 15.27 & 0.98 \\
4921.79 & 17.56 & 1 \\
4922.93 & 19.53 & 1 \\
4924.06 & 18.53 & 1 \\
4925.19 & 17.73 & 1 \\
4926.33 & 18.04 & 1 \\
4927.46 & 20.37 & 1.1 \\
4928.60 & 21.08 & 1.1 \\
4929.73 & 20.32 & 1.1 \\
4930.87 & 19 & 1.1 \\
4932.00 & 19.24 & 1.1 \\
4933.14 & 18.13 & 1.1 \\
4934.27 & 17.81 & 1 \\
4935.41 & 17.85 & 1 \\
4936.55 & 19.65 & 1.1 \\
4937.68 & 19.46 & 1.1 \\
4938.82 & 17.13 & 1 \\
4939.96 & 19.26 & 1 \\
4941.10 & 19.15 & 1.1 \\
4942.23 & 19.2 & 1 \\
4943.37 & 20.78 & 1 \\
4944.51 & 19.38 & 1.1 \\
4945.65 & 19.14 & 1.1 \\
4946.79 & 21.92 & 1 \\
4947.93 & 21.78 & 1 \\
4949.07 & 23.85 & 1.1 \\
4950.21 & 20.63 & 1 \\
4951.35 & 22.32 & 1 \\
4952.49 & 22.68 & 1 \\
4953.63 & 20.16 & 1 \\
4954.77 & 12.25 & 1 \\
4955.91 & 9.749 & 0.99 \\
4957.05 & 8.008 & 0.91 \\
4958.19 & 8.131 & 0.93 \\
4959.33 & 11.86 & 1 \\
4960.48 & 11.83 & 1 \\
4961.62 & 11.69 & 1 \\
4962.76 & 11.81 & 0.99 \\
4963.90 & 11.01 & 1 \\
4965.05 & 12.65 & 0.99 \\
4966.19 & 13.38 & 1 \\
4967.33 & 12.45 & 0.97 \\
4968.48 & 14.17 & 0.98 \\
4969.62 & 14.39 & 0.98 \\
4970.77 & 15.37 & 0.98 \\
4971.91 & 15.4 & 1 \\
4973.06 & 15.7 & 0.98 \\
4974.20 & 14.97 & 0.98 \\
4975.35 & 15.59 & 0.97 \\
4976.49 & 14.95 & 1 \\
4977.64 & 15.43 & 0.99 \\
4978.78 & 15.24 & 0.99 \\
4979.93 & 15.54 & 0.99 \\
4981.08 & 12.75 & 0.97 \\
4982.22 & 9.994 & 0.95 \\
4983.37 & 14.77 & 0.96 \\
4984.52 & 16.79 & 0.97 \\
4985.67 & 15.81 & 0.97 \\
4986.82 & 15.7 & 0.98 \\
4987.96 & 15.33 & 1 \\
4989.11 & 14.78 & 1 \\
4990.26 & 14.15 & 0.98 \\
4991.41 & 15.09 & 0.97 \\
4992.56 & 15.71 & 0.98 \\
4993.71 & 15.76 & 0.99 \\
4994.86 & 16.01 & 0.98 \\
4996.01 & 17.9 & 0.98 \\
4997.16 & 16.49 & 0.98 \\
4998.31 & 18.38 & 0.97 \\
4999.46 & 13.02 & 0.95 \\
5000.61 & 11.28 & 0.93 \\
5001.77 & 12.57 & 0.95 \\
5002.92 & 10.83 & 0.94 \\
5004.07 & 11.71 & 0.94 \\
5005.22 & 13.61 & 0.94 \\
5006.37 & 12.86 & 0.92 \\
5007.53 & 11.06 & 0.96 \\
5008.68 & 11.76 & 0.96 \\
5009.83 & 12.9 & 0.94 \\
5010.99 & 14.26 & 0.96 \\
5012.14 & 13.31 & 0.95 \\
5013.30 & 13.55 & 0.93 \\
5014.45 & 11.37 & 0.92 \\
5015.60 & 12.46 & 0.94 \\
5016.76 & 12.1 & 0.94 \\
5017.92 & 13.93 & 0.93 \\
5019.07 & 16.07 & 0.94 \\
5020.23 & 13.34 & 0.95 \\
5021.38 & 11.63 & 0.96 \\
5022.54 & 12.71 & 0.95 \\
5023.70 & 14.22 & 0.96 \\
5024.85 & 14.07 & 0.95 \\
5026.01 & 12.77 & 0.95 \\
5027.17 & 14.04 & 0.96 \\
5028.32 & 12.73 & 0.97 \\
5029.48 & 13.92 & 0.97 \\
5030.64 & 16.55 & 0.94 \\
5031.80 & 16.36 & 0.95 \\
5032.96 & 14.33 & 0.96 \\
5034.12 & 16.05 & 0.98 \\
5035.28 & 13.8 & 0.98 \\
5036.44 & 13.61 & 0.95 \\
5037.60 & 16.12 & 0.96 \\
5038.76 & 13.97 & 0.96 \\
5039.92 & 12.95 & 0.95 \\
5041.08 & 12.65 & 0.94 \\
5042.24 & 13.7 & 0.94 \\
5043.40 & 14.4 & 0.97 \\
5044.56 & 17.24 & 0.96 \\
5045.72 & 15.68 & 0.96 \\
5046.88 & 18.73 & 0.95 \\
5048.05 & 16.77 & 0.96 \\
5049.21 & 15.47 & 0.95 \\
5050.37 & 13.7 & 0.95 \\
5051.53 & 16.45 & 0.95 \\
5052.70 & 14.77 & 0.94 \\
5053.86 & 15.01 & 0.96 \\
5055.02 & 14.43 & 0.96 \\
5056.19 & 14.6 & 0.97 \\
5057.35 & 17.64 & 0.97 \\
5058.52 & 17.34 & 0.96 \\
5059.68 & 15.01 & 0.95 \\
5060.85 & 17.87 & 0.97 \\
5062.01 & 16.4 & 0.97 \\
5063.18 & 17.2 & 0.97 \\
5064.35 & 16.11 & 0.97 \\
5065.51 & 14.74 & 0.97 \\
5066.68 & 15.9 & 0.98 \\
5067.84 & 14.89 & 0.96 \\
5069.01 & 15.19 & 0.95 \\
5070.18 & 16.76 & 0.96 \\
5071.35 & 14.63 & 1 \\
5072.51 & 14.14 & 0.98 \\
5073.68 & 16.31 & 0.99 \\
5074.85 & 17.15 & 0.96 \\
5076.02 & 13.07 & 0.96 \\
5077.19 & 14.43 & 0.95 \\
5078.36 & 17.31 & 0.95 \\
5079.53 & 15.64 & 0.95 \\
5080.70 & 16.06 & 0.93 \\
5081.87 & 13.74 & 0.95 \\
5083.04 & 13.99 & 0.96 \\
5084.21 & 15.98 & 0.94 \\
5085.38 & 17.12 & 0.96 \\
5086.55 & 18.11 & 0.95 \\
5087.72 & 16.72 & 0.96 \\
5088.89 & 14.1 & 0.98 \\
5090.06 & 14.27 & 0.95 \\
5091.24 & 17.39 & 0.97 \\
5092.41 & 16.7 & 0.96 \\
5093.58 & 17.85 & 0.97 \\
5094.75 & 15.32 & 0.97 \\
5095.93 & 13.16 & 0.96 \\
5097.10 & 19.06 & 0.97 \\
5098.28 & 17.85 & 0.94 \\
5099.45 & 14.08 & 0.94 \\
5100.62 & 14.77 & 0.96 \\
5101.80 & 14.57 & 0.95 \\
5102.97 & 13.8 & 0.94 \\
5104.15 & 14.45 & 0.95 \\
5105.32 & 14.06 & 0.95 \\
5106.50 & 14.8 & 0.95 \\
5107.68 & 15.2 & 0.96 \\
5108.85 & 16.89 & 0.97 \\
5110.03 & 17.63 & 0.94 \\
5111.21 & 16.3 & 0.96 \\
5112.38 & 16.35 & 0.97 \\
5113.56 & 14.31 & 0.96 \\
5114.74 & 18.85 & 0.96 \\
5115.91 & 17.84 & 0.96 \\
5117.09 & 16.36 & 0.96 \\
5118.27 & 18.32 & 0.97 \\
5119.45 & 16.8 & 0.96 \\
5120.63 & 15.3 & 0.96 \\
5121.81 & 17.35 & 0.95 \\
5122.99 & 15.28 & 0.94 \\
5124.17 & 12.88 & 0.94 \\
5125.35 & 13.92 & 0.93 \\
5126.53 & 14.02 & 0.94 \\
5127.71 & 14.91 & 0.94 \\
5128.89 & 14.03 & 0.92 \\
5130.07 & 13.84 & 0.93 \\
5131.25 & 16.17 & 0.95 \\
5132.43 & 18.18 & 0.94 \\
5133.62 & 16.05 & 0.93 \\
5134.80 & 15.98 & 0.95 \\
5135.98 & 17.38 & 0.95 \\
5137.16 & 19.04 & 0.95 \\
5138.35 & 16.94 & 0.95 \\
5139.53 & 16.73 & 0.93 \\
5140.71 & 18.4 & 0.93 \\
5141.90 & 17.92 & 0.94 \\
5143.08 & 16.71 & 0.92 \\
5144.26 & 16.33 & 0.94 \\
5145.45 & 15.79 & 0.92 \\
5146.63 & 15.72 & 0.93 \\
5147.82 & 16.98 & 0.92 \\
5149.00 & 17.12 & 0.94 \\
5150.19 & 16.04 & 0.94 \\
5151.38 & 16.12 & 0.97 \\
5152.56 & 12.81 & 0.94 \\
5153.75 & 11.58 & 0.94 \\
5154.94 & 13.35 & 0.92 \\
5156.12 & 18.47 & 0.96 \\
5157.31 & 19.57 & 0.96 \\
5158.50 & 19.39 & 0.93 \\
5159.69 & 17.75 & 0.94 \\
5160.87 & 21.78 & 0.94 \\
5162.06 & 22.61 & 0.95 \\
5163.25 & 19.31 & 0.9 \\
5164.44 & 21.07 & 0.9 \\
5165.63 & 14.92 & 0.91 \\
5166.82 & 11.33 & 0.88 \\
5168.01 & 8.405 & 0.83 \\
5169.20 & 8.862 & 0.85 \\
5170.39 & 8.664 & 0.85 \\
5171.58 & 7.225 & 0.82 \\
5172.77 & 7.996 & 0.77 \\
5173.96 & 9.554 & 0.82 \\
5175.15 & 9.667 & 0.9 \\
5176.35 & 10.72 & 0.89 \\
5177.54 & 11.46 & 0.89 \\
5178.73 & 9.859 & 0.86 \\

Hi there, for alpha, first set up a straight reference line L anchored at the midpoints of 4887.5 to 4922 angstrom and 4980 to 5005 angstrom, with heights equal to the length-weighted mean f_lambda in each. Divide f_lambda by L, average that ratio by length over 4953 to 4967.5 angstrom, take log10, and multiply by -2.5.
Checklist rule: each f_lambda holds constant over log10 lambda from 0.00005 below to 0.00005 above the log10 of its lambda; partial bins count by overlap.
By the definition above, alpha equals 0.28 mag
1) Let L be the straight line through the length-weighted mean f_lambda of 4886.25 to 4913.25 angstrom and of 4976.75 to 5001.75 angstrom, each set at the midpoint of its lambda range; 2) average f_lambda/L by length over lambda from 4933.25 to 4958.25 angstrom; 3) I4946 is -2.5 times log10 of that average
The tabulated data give -0.15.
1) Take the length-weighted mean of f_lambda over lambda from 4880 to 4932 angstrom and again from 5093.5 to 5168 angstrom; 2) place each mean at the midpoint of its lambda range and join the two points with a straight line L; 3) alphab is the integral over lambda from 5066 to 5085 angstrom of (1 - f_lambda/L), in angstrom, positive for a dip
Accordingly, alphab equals 1.3 angstrom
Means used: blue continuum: 17.3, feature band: 15.3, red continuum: 16.2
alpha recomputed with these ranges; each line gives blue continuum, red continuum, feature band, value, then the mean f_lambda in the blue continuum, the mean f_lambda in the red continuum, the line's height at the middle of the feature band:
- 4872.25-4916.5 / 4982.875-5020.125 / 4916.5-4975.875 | -0.11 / 16.3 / 14.1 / 15.2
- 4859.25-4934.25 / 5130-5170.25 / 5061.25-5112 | 0.05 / 16.4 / 16.4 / 16.4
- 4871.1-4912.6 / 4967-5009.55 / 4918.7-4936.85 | -0.20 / 16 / 14.4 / 15.4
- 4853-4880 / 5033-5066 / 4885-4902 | -0.15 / 13.7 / 15.4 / 14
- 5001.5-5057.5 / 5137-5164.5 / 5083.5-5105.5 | 0.00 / 14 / 17.3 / 15.8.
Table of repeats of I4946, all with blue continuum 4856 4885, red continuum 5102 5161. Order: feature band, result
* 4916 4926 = -0.24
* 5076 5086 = 0.02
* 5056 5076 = -0.02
